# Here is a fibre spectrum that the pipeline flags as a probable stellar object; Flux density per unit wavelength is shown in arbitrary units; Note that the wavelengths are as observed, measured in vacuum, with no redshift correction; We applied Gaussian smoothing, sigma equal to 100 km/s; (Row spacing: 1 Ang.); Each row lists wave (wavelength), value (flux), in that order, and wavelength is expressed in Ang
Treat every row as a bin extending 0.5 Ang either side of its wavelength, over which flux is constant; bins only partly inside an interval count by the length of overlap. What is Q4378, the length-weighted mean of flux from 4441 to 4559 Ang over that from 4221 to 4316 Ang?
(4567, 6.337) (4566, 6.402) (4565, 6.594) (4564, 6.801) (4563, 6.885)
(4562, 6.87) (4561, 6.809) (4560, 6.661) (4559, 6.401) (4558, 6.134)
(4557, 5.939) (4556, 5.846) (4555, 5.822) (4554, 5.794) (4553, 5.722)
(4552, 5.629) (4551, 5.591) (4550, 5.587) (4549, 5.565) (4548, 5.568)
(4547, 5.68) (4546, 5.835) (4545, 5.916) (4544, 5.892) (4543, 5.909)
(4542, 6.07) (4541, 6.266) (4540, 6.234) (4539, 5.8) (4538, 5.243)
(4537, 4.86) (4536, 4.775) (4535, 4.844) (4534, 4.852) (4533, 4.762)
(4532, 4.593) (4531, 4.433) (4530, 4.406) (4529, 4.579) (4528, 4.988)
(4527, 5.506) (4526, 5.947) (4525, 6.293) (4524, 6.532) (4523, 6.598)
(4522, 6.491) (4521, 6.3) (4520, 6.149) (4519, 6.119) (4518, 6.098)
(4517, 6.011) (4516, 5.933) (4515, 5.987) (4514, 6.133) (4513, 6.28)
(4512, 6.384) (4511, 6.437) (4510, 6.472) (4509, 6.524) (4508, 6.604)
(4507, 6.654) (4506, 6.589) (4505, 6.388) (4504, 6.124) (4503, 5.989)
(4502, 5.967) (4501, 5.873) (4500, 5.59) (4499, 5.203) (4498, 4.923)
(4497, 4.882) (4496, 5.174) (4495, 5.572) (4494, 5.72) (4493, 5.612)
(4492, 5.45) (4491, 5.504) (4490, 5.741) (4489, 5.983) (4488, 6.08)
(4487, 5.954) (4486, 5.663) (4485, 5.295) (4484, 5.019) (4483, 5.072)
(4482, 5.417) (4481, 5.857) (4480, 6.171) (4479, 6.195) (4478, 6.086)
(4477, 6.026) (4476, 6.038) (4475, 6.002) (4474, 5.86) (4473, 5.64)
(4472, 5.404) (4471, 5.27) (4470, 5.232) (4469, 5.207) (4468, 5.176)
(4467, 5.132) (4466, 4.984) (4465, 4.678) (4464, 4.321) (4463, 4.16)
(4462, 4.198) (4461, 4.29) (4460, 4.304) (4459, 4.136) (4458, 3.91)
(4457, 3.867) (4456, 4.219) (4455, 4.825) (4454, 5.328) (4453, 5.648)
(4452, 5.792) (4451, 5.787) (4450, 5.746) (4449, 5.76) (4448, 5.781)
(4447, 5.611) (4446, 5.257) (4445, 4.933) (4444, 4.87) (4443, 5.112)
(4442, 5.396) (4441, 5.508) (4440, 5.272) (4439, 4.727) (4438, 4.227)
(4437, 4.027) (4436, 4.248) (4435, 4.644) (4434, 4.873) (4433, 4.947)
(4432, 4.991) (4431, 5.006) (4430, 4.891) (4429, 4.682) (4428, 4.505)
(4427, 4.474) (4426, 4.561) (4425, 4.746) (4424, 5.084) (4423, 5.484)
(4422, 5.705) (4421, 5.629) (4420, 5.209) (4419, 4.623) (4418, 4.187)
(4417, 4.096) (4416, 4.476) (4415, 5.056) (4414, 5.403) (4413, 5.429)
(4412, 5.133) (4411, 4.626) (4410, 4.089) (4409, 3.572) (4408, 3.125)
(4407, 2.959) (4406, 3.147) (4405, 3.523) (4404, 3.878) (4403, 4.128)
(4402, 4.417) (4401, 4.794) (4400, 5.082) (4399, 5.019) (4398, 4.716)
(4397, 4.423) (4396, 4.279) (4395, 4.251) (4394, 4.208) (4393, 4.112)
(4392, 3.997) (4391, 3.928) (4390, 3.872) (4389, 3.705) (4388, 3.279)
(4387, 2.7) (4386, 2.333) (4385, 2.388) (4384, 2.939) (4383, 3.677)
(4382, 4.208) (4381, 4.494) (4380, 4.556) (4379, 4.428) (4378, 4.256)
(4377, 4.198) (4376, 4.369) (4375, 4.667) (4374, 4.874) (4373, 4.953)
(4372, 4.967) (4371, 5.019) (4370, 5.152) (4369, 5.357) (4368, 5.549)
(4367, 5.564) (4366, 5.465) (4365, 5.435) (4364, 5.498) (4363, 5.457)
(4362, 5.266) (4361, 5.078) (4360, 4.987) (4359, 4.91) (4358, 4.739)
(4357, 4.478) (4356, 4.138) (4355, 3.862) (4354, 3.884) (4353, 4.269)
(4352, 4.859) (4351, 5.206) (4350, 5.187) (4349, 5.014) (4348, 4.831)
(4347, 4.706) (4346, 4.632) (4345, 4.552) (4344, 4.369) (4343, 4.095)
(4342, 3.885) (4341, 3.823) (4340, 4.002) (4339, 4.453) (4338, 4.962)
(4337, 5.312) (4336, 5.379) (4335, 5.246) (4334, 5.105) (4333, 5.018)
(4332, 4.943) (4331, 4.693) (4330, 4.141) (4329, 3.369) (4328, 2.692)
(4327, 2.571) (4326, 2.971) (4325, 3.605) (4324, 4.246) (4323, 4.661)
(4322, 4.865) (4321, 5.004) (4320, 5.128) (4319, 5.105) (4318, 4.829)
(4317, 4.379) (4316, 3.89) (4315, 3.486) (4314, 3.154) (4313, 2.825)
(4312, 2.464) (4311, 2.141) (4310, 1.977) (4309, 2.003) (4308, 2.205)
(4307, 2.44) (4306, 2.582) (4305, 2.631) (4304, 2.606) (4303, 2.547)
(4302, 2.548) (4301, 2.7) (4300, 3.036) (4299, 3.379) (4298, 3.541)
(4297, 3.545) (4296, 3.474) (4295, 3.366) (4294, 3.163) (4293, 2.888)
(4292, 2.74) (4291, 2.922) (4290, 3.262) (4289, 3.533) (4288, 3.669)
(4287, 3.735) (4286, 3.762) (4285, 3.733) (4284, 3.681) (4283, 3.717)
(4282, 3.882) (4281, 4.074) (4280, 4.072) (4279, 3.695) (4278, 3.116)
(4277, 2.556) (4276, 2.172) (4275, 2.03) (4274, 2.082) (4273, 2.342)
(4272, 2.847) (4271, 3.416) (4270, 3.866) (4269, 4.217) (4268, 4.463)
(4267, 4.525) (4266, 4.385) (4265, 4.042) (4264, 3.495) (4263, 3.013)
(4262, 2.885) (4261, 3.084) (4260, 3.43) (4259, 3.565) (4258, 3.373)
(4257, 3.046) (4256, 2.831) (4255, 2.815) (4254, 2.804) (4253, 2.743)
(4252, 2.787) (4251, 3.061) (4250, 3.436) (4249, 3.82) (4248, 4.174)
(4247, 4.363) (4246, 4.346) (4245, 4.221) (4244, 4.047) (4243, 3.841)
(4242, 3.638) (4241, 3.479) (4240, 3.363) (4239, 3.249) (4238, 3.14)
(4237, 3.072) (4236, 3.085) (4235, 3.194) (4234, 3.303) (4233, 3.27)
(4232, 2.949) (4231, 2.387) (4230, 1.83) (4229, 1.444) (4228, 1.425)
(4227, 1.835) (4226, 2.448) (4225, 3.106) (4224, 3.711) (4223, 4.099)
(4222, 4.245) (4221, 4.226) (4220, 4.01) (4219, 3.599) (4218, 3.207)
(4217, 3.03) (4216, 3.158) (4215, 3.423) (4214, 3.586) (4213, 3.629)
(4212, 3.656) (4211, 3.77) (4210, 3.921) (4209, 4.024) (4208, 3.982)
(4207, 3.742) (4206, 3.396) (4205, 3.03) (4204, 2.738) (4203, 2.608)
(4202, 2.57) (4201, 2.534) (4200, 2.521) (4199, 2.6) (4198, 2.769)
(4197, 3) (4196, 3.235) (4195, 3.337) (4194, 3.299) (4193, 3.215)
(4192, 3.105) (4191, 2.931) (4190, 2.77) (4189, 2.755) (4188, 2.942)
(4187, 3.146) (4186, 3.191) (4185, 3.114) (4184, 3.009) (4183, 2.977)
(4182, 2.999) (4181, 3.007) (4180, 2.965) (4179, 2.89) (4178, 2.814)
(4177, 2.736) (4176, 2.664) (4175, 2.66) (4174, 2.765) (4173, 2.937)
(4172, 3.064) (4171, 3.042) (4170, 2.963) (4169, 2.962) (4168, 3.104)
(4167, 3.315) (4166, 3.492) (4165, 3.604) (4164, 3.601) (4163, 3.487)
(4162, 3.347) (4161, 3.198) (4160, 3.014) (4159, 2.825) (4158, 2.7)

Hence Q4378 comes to 1.7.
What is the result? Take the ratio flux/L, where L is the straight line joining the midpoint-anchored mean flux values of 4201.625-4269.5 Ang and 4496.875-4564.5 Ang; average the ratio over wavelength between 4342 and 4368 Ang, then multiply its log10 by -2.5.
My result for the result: -0.10 mag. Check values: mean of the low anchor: 3.36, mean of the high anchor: 5.87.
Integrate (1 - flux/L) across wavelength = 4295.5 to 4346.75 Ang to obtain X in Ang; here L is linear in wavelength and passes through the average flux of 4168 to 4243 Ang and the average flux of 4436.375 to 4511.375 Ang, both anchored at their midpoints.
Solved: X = 4.4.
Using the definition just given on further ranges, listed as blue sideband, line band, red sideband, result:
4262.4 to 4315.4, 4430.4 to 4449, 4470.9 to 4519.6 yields 0.5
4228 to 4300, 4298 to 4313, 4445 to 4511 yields 4.7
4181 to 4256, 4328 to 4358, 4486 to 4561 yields -2.0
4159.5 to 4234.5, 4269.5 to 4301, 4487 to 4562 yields 4.7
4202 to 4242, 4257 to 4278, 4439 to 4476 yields 1.7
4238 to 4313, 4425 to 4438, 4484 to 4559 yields 0.5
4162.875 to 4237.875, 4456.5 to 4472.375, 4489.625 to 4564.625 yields 2.0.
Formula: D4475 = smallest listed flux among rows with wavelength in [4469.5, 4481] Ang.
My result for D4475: 5.232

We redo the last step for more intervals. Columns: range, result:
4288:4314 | 1.977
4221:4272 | 1.425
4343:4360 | 3.862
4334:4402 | 2.333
